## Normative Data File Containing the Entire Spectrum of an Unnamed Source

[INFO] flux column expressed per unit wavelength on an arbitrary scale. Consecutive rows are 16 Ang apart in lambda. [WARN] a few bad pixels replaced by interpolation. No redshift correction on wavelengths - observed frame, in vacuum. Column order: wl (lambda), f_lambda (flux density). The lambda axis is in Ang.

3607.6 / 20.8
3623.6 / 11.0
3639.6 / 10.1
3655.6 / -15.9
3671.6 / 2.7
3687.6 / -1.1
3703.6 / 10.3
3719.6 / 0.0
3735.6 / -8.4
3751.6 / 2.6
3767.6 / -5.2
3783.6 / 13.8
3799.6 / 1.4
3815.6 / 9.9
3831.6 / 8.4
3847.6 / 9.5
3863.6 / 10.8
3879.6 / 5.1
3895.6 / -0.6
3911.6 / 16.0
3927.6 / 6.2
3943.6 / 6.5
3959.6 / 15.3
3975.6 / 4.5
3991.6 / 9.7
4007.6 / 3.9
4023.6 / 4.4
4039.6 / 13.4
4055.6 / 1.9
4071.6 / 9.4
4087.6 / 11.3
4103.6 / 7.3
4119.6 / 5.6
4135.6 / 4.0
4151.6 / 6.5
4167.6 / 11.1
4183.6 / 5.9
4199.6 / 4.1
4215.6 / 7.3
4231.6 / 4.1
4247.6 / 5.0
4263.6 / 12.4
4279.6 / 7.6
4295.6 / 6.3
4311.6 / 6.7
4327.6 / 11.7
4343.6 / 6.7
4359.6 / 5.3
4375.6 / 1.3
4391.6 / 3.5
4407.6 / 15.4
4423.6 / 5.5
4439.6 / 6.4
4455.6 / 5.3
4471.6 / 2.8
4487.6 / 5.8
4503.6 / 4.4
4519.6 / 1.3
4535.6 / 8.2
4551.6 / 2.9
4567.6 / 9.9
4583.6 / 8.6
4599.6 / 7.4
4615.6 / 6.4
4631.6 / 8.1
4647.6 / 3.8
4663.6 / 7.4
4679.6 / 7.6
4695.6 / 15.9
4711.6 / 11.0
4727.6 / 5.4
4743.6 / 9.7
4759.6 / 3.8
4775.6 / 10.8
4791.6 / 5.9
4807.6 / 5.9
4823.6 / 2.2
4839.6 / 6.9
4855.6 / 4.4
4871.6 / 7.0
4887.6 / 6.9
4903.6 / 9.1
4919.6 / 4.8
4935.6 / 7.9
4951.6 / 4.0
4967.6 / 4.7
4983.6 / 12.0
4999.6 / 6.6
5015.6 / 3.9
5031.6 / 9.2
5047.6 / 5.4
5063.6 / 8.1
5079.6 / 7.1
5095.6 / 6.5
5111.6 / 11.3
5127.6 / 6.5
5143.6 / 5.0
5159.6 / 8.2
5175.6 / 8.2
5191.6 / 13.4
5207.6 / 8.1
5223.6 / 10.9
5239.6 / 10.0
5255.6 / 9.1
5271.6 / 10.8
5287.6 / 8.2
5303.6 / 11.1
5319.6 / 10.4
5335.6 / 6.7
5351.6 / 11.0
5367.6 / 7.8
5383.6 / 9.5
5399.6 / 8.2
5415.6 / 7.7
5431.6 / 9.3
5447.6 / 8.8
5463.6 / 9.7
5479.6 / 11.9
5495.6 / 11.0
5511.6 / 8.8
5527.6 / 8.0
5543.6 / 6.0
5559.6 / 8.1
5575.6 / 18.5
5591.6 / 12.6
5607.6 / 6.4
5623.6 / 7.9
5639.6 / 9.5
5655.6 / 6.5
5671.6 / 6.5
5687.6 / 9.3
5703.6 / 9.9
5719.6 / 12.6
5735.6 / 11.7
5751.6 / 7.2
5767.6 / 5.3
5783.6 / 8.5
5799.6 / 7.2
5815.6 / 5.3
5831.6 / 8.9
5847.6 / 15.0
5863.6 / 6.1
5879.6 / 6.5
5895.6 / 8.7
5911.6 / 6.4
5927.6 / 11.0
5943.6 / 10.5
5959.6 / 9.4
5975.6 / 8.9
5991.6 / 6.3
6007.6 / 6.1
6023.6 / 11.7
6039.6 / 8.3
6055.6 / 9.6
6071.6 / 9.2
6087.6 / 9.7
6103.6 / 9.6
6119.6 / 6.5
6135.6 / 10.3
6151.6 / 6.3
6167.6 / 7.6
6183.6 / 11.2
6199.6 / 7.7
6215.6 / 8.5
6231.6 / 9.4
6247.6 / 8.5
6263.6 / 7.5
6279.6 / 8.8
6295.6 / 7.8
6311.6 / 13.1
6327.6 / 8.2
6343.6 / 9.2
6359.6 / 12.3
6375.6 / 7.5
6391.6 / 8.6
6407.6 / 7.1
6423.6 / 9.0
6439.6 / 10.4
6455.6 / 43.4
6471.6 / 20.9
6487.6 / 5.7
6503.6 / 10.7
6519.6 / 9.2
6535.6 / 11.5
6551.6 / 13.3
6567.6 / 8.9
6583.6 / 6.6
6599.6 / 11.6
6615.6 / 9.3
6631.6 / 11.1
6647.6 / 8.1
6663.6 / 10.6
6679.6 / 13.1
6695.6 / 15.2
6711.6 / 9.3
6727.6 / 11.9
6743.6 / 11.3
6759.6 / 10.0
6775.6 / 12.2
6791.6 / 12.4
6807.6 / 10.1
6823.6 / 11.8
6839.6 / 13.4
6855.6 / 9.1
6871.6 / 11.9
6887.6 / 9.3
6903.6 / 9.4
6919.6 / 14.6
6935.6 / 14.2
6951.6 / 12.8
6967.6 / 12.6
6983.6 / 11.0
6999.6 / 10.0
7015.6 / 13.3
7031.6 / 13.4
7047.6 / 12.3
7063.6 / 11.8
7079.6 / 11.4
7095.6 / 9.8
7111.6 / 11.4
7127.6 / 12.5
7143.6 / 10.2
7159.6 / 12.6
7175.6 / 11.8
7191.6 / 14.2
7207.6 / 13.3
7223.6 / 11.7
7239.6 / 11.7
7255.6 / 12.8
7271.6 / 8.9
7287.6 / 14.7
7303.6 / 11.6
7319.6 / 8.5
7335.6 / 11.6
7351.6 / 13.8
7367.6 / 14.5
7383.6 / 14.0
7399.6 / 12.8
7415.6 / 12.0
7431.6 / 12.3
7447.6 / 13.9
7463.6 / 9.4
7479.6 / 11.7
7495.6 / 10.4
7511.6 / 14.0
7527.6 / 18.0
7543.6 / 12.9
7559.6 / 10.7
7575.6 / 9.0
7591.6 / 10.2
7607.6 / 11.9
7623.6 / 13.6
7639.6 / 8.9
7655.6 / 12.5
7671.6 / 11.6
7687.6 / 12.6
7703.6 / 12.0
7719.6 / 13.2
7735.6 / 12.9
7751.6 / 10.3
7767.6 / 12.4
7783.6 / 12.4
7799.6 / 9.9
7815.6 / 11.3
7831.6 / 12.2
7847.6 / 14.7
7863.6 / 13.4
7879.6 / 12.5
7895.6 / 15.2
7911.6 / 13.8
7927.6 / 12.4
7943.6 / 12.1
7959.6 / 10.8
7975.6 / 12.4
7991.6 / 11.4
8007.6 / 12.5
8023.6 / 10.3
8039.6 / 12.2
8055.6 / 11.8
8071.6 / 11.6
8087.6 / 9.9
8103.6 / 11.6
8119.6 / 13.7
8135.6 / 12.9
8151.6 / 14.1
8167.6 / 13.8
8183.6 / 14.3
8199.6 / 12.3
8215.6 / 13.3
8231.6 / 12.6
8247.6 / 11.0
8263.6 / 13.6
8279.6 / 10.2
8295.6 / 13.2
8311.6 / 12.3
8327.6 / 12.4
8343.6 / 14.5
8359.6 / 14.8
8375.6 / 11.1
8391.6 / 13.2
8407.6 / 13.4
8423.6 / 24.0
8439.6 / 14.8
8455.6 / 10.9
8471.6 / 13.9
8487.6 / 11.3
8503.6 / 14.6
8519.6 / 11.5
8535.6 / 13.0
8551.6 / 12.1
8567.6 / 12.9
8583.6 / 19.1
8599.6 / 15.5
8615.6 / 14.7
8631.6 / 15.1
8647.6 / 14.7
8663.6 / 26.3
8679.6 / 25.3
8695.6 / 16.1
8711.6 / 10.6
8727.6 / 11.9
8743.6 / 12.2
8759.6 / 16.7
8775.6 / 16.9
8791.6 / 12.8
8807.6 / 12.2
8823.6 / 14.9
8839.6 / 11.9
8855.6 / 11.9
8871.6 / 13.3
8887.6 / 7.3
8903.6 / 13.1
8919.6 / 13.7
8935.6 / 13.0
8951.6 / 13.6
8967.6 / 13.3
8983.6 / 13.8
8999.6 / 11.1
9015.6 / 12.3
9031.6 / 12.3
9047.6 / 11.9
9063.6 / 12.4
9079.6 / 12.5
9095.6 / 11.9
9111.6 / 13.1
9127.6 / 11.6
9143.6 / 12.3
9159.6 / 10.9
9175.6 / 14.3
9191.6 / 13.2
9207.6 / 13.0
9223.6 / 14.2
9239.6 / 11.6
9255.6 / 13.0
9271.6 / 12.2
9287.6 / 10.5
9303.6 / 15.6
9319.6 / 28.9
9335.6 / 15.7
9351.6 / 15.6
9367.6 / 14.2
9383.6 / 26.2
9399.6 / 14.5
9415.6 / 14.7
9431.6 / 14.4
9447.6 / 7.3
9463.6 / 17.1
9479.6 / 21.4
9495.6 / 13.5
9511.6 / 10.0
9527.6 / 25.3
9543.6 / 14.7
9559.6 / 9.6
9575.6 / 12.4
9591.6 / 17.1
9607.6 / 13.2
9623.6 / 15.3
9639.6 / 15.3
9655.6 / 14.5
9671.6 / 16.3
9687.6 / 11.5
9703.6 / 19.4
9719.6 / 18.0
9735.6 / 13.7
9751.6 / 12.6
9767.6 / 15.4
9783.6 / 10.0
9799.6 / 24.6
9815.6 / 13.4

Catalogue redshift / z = 0.73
